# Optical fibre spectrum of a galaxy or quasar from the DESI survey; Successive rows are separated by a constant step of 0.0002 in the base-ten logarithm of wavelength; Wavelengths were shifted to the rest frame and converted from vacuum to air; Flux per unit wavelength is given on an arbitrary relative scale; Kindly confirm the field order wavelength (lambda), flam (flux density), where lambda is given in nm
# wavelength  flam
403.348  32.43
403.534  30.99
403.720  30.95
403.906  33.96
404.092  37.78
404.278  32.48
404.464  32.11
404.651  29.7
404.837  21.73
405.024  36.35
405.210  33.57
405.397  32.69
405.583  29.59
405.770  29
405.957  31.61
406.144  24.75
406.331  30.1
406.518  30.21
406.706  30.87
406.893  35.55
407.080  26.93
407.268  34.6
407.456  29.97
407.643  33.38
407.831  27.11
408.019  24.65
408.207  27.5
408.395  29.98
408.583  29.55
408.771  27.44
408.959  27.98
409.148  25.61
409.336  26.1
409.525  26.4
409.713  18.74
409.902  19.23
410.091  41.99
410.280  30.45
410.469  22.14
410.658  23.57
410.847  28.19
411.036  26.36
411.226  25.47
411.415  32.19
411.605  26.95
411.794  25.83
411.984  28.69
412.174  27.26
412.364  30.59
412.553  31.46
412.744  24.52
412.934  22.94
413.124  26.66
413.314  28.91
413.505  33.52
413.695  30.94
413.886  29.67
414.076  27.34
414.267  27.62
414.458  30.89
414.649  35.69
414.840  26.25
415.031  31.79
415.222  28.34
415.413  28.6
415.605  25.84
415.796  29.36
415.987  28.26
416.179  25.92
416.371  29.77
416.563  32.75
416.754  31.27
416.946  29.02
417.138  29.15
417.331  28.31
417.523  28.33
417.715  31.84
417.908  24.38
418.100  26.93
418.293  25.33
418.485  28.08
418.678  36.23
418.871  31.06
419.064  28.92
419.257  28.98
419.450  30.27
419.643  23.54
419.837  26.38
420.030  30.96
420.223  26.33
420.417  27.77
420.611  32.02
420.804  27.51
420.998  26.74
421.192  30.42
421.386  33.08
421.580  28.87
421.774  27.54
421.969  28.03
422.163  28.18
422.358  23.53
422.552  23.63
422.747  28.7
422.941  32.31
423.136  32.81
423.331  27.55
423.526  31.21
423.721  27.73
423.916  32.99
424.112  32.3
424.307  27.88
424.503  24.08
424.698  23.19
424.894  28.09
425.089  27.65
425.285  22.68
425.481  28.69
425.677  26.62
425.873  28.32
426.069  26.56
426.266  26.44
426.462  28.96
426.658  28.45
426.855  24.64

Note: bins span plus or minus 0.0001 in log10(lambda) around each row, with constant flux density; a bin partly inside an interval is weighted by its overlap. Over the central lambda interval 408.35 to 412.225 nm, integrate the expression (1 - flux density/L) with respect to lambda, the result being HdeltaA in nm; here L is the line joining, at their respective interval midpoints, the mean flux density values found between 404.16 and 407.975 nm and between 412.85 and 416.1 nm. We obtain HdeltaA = 0.347 nm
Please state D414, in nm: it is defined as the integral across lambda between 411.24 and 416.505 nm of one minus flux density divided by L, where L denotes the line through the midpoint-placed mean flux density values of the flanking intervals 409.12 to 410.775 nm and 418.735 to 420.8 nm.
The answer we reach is -0.31 nm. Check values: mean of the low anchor 26.1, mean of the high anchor 28.7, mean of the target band 28.7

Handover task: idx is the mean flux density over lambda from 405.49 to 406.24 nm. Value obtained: 28.7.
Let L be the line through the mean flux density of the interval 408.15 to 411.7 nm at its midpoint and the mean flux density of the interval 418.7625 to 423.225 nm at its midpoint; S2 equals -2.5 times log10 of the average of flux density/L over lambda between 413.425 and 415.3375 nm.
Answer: -0.09 mag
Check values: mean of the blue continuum 27.1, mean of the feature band 30.2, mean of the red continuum 28.6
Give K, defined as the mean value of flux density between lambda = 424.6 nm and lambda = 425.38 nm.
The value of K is 25.4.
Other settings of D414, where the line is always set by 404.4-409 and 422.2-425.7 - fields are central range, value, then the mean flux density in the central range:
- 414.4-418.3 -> -0.03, 29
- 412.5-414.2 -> 0.04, 28.3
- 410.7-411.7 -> 0.06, 27.6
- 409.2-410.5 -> 0.13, 26.6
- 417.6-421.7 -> -0.06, 28.8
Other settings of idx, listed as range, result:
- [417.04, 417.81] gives 29.4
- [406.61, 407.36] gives 32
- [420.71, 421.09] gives 27.1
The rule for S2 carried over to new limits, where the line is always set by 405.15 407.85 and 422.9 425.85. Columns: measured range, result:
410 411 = 0.04 mag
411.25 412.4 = 0.06 mag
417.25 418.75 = 0.02 mag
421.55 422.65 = 0.08 mag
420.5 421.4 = -0.03 mag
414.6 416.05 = 0.02 mag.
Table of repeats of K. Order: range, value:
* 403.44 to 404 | 32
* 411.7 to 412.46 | 28.1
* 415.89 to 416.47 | 28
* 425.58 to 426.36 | 27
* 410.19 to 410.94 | 26.1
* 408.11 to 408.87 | 28.6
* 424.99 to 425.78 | 26.4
